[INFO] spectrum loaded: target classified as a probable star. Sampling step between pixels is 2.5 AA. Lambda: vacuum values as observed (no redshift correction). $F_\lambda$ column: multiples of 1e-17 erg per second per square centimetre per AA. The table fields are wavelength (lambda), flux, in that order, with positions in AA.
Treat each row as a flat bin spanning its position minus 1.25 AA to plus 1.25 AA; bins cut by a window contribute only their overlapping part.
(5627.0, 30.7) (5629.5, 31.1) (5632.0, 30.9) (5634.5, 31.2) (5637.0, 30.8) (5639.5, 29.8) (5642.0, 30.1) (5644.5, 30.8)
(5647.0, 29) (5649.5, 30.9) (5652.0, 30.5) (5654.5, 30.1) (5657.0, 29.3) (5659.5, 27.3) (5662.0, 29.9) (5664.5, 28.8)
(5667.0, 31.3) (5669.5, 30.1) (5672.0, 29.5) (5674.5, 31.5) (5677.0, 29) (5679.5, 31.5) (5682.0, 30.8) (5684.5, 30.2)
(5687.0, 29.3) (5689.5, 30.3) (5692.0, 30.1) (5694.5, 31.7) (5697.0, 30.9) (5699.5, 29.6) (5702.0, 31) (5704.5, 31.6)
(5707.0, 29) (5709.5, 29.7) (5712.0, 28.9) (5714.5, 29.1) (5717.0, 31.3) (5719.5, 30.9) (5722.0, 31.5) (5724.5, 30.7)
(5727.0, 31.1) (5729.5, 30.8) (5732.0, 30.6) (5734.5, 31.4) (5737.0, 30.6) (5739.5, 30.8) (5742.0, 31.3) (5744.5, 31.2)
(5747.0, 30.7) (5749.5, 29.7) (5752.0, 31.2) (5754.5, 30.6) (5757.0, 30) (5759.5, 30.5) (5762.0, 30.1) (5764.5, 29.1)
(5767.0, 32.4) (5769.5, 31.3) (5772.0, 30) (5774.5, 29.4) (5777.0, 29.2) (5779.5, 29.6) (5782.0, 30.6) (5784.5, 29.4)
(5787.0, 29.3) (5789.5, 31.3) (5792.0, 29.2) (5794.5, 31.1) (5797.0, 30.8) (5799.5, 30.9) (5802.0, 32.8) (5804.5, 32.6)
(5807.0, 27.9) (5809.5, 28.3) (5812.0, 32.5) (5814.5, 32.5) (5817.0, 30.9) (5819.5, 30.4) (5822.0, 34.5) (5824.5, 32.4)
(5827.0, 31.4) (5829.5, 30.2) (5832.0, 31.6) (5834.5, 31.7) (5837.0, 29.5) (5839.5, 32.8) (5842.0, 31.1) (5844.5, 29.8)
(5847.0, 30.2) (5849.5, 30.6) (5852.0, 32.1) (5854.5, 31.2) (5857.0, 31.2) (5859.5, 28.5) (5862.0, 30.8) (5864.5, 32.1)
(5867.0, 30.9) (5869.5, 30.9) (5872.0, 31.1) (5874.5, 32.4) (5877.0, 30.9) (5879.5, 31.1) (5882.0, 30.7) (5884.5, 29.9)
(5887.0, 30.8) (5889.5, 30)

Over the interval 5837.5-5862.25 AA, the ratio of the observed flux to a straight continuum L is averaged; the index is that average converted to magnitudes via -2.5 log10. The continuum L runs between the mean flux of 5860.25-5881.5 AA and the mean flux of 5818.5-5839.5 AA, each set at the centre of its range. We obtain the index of 0.02 mag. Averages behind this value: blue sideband 31.6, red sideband 31.2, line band 30.8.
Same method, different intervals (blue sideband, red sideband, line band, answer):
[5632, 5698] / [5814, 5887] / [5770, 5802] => 0.021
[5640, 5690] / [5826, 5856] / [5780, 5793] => 0.027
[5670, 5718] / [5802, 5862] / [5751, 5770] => 0.001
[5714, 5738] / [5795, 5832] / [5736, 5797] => 0.025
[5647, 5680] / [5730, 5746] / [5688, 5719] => 0.007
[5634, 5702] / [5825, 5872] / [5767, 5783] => 0.016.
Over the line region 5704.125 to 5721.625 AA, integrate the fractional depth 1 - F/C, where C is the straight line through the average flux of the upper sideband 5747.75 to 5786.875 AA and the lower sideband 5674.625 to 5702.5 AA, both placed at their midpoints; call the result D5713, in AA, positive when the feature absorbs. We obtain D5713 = 0.2 AA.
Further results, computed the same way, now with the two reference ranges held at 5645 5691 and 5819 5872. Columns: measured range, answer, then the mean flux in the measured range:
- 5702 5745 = -0.4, 30.6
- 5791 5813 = 0.1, 30.7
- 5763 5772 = 0.0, 30.8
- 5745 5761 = 0.0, 30.5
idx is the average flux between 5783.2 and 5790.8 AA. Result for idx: 30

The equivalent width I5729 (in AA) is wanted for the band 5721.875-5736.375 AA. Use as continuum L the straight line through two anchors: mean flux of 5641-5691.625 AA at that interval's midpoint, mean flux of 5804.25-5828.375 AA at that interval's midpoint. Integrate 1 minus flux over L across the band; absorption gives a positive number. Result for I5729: -0.2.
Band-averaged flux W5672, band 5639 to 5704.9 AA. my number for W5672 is 30.2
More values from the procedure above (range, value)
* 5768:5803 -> 30.3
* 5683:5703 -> 30.4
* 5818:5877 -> 31.2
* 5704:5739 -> 30.5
